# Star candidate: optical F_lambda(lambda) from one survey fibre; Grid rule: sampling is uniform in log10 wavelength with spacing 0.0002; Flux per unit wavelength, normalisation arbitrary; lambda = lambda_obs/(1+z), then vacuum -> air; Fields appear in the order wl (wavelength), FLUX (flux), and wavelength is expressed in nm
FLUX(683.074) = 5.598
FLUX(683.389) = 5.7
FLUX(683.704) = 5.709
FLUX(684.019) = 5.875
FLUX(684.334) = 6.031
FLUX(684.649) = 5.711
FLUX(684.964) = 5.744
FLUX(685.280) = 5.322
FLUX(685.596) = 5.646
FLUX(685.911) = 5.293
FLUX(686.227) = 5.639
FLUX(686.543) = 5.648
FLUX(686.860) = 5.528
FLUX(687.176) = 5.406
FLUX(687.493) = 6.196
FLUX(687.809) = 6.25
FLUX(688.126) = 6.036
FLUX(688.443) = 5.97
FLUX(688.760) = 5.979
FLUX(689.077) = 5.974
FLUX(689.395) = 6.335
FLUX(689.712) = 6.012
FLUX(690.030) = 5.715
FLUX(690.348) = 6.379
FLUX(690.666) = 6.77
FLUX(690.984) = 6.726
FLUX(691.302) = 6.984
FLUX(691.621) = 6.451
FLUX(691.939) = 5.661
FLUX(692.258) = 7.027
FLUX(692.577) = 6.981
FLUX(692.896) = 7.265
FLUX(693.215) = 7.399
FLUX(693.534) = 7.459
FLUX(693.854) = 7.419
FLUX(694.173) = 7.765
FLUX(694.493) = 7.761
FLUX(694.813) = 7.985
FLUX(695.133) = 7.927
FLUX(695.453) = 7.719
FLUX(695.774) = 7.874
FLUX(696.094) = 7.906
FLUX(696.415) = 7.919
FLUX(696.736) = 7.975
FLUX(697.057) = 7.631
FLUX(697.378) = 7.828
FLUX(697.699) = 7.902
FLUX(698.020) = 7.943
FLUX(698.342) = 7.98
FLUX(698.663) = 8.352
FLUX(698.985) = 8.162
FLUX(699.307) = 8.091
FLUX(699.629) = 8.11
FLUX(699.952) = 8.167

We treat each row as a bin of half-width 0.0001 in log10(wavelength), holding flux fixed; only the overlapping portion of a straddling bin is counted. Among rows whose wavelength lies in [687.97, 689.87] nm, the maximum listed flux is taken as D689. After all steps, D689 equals 6.335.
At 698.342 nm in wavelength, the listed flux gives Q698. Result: 7.98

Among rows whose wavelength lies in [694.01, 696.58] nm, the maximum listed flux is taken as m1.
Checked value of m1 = 7.985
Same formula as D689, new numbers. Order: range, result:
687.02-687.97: 6.25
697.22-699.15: 8.352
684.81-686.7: 5.744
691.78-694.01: 7.459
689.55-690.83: 6.77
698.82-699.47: 8.162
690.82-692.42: 7.027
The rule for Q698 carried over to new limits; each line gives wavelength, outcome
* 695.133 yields 7.927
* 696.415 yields 7.919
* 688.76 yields 5.979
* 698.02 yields 7.943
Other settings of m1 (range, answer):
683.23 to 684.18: 5.875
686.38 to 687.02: 5.648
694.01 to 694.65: 7.765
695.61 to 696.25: 7.906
